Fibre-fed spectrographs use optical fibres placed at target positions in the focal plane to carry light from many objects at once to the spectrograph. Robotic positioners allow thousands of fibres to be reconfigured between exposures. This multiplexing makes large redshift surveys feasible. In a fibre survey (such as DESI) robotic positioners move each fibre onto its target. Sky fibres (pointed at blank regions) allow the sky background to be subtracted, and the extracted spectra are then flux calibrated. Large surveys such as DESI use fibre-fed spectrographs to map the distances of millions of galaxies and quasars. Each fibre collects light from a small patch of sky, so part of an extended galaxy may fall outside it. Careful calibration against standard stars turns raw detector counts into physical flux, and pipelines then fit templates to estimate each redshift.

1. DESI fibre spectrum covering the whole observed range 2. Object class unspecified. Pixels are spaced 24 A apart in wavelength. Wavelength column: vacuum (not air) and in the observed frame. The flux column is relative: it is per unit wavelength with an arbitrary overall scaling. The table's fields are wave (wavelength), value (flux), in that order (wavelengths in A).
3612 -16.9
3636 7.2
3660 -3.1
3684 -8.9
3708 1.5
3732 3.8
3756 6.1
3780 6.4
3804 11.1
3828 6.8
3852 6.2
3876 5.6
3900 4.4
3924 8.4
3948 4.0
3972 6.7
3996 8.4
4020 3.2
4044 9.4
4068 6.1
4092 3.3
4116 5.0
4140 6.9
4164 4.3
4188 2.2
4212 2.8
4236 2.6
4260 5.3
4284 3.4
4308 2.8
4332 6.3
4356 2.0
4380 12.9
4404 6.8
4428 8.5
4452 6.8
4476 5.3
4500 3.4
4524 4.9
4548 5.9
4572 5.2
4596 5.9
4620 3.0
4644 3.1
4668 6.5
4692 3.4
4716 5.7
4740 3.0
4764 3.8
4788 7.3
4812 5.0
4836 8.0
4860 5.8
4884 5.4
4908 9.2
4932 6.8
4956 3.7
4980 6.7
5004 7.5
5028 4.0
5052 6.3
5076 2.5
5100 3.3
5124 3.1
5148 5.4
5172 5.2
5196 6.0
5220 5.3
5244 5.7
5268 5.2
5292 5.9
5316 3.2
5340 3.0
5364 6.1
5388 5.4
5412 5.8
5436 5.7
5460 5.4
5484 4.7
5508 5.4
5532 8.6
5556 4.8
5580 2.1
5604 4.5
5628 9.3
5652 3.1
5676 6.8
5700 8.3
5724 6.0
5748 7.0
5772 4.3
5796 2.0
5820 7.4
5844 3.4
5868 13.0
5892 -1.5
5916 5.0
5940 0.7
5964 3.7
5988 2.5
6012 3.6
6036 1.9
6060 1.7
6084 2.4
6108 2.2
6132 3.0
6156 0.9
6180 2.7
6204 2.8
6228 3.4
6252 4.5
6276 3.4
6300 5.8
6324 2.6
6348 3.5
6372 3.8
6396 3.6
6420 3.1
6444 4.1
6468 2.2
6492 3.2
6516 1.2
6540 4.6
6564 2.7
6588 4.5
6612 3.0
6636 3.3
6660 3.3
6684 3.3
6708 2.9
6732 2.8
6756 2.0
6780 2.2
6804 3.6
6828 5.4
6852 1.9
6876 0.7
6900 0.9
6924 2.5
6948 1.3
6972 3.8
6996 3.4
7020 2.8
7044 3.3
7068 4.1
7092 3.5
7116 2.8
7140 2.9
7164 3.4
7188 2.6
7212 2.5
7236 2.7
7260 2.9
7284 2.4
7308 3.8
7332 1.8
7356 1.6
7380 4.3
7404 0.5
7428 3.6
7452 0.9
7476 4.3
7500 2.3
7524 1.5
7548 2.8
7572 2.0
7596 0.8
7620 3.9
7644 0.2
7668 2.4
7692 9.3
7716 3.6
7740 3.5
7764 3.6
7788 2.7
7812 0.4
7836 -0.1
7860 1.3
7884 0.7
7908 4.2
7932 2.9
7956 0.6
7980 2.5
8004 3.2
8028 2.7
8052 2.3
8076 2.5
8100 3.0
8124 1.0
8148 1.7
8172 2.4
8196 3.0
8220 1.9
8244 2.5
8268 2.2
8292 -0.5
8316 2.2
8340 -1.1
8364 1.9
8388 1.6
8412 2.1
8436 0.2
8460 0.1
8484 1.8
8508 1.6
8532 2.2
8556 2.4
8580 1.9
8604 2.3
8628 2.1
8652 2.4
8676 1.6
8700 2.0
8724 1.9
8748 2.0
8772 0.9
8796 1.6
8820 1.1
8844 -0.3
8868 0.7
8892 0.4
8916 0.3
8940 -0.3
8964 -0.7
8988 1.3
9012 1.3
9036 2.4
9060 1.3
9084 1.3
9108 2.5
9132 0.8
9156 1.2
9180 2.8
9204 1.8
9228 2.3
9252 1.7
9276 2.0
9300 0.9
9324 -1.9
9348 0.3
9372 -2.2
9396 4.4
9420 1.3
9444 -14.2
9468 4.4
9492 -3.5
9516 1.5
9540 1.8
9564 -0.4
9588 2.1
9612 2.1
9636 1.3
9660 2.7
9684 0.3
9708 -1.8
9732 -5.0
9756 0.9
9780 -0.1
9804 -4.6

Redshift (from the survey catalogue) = 0.173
